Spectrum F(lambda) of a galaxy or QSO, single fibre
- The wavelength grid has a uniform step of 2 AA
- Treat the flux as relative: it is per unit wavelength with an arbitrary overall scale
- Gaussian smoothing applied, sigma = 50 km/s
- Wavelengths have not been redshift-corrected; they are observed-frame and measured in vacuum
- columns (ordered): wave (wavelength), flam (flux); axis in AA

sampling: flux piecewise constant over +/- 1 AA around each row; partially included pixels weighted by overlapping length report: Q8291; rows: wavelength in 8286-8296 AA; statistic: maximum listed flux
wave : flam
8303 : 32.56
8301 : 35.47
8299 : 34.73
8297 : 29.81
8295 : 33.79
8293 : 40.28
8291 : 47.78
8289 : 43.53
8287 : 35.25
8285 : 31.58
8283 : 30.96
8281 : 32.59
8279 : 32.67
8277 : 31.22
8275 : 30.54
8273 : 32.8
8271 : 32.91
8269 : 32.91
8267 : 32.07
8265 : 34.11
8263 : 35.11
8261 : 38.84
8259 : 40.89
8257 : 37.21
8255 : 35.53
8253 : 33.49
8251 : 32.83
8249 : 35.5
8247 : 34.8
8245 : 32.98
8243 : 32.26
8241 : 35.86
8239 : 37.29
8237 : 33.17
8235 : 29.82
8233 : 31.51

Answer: 47.78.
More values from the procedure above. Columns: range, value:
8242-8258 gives 37.21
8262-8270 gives 35.11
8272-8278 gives 32.8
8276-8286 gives 32.67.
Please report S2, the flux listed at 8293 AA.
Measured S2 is 40.28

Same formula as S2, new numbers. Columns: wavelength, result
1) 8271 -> 32.91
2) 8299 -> 34.73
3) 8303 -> 32.56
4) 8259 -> 40.89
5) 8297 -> 29.81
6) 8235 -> 29.82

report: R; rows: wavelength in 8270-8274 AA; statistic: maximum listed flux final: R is 32.91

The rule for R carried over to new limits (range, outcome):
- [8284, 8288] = 35.25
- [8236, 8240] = 37.29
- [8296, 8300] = 34.73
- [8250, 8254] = 33.49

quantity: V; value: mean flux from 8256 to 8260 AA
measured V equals 39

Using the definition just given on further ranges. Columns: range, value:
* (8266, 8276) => 32.2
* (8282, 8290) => 35.3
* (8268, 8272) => 32.9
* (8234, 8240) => 33.4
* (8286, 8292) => 42.2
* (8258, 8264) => 38.3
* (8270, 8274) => 32.9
